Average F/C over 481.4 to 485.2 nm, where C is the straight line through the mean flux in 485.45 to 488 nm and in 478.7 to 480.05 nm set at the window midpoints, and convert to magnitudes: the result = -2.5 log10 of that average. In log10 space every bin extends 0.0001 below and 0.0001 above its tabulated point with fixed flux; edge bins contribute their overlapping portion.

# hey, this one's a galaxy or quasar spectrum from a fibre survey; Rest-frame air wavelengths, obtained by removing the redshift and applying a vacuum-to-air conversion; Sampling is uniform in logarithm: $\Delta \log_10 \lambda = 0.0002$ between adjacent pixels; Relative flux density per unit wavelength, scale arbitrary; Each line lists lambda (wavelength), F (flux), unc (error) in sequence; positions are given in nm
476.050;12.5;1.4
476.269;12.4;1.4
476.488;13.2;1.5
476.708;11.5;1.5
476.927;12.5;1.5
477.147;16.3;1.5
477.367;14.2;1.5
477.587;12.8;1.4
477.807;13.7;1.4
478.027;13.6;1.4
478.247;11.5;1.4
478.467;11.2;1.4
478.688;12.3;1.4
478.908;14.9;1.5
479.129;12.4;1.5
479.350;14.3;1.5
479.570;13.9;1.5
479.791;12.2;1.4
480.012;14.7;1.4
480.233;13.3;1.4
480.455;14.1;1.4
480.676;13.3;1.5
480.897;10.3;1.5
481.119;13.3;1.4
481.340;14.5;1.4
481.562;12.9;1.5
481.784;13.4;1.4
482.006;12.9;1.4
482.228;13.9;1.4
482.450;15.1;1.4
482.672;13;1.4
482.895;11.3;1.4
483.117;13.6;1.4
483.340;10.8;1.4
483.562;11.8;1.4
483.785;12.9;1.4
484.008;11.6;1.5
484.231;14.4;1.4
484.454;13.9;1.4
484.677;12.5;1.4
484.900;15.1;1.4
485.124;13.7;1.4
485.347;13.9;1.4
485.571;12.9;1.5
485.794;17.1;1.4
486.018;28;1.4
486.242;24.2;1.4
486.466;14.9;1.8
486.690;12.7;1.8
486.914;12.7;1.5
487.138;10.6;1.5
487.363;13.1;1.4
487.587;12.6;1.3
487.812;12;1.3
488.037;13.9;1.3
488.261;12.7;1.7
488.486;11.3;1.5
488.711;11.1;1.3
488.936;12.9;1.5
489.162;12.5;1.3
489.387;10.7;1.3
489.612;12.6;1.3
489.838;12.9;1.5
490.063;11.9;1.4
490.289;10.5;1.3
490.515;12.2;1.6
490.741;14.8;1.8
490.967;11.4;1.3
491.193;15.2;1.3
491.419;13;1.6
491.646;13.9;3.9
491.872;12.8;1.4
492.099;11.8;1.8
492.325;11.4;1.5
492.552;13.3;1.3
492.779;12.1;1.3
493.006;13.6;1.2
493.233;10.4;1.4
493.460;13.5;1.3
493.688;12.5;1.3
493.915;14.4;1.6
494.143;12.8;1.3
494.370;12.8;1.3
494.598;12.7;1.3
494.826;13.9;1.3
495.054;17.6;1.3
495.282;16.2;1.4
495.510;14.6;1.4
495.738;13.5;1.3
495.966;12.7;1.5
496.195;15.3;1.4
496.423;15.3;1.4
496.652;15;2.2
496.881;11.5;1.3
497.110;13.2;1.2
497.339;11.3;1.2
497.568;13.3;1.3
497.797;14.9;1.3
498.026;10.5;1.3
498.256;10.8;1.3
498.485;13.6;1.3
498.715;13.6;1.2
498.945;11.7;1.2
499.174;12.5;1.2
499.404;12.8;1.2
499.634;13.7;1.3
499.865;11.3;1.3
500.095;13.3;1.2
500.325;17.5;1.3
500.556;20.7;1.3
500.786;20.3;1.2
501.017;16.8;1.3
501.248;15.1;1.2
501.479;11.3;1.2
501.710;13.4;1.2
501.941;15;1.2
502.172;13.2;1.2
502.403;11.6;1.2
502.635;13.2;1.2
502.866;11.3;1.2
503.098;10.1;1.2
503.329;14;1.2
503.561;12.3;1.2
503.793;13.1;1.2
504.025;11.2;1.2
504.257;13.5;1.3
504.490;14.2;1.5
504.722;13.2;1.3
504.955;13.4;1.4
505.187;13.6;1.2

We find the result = 0.115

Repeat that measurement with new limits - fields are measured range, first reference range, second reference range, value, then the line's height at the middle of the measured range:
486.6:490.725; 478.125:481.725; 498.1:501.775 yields 0.11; 13.6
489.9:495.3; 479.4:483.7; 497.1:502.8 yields 0.04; 13.5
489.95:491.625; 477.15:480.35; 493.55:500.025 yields 0.05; 13.3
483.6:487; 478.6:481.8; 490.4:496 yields -0.15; 13.3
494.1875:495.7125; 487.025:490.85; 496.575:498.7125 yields -0.16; 12.5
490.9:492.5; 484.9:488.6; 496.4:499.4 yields 0.08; 13.9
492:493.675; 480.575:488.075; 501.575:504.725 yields 0.09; 13.4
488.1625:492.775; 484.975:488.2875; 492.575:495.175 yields 0.14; 14.1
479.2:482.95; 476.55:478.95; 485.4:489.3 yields 0.02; 13.5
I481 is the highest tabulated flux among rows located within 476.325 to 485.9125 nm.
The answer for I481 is 17.1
